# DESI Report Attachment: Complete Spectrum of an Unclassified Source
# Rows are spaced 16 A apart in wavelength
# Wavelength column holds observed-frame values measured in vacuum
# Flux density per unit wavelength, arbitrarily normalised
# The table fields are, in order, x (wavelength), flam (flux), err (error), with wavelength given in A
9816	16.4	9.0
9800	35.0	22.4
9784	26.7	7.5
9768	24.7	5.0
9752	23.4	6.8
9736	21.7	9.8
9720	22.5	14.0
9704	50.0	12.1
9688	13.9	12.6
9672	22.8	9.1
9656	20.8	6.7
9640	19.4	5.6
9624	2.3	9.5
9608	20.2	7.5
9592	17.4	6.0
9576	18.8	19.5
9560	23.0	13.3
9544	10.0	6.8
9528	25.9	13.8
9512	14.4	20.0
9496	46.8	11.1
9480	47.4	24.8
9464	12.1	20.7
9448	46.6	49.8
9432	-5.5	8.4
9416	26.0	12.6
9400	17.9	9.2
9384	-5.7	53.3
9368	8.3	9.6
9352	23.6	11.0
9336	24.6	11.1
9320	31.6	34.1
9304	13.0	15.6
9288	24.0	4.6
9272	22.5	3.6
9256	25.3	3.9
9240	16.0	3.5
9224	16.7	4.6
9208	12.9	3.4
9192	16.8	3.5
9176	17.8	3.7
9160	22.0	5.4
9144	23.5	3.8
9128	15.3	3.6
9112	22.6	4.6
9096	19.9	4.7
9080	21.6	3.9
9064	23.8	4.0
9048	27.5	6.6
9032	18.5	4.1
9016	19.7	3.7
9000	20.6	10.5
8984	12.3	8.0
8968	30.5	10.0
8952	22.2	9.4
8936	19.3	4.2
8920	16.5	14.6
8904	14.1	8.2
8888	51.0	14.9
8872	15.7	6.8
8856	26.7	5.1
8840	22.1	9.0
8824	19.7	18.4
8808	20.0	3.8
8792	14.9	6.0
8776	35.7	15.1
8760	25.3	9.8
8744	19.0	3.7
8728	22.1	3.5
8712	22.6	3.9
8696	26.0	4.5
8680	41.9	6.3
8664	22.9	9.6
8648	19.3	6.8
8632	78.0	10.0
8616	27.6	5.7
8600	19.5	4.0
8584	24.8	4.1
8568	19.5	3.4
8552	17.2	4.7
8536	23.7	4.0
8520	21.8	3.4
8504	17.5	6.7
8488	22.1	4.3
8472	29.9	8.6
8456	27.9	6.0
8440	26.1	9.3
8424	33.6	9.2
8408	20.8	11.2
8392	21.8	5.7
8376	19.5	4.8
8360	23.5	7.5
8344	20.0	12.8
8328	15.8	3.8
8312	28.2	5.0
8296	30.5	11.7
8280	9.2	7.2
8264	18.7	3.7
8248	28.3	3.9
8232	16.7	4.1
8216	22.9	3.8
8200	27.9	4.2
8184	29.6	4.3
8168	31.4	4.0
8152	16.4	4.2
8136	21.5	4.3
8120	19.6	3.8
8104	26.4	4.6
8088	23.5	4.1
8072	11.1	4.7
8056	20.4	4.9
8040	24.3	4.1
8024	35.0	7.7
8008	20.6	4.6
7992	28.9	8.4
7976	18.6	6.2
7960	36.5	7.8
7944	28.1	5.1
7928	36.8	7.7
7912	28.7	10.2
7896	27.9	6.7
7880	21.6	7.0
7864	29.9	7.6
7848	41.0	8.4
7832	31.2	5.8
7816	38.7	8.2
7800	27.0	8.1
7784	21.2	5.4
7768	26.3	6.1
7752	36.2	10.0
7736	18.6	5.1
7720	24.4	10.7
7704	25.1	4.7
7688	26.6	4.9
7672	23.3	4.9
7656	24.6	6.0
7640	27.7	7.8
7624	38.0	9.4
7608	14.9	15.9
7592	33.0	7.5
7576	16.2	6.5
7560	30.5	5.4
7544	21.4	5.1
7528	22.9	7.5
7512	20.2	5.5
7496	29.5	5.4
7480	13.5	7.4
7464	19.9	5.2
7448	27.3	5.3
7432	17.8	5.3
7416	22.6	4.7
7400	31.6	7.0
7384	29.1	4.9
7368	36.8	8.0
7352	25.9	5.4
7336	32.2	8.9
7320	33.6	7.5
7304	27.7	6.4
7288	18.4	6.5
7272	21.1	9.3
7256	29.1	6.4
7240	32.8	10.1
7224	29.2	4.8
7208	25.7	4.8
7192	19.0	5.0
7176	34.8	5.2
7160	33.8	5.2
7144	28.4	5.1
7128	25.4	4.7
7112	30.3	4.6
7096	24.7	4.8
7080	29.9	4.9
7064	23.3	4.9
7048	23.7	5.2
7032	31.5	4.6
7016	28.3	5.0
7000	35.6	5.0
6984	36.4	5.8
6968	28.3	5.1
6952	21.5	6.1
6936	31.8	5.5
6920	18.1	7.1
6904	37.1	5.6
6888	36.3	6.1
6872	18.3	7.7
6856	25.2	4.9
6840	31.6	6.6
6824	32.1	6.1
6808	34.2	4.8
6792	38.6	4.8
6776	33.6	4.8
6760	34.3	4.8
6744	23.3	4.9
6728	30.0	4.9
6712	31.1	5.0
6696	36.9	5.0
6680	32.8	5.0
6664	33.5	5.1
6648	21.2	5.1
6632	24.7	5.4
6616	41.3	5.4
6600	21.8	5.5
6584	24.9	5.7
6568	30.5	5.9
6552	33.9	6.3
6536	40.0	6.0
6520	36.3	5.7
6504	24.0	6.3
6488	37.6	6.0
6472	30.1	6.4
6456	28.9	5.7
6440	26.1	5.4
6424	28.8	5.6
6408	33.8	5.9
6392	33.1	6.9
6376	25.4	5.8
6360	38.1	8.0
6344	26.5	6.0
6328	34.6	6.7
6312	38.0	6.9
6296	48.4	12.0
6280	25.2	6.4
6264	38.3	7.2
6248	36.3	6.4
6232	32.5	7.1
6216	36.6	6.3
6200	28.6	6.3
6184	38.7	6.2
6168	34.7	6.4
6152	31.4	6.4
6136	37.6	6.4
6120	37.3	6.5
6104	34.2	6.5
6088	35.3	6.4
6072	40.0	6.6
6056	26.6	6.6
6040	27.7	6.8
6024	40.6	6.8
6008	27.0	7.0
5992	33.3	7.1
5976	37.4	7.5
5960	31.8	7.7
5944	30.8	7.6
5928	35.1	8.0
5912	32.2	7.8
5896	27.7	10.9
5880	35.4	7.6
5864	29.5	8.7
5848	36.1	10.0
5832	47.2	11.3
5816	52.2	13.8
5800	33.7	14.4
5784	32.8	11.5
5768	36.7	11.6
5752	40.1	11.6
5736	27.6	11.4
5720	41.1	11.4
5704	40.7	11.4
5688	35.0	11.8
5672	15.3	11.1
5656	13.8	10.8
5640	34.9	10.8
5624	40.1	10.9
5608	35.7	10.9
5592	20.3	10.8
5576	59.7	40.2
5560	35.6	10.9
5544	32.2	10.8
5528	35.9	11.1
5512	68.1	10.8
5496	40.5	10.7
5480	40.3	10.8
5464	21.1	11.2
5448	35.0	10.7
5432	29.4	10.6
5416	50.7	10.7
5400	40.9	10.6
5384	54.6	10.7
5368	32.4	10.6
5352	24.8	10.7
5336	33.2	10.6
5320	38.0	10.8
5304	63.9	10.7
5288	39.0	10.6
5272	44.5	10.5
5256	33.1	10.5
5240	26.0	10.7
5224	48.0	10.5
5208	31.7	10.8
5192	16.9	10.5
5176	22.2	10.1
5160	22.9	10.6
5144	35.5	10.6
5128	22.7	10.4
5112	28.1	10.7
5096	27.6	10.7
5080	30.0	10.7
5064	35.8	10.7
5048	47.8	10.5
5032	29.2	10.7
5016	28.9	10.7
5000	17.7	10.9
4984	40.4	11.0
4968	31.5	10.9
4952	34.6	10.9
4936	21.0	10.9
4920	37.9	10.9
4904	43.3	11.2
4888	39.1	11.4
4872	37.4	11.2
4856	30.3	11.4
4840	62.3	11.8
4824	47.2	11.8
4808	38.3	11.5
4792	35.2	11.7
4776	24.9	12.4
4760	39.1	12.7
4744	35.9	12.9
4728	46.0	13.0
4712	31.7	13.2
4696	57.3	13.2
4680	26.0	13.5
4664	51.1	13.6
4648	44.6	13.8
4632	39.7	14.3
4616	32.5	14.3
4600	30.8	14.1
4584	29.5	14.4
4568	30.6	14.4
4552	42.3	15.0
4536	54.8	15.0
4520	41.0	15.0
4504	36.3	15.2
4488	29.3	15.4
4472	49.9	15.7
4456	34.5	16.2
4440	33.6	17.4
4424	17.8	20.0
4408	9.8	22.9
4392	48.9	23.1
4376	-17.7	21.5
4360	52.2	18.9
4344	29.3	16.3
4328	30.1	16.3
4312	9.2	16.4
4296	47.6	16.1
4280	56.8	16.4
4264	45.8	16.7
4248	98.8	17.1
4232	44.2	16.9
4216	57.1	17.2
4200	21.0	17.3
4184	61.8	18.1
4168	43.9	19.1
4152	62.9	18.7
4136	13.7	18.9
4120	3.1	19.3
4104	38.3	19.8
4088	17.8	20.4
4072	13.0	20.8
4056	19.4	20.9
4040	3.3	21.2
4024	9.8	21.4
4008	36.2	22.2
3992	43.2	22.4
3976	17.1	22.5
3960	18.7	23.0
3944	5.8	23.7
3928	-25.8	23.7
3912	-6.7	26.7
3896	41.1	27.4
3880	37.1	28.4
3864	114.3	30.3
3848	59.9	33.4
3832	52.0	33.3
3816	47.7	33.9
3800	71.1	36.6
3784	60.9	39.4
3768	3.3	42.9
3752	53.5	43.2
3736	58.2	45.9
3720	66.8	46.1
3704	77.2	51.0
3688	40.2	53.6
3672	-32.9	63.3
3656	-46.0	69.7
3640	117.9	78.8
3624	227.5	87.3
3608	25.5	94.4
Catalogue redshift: 0.72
